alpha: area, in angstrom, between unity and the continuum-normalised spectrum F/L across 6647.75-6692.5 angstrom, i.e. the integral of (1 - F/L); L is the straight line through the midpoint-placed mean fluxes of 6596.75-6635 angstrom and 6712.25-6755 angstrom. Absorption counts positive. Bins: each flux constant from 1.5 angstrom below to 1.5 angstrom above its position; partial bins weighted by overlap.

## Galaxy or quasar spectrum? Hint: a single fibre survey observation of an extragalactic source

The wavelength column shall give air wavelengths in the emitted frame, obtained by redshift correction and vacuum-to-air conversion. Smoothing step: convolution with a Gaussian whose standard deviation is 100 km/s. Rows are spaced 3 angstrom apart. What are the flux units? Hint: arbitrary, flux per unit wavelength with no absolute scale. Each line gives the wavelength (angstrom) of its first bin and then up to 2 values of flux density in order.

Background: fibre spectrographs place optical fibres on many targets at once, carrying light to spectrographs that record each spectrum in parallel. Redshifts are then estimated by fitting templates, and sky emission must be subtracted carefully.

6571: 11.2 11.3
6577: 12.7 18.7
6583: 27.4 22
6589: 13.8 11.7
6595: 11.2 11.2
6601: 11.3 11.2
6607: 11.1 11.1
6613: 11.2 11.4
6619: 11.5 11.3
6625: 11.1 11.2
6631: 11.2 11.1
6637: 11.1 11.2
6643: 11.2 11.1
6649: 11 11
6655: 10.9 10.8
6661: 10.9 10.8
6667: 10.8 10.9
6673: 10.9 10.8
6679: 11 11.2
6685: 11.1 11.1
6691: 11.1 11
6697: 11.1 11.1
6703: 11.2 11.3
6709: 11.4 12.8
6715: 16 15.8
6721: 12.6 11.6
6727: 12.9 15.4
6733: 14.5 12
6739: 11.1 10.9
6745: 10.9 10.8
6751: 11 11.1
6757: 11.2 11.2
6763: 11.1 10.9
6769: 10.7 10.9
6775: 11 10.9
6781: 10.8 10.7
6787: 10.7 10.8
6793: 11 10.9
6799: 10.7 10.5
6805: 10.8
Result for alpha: 3.5 angstrom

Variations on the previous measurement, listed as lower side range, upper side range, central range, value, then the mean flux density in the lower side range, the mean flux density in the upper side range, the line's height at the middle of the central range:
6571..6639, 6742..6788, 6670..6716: 1.4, 12.9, 10.9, 11.8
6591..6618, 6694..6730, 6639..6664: 1.8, 11.3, 12.6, 11.8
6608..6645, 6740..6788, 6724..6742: -3.1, 11.2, 10.9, 11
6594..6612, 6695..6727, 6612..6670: 2.7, 11.2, 12.5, 11.6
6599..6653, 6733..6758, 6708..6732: -5.0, 11.2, 11.3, 11.3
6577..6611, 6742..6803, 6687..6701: 1.6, 14.6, 10.9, 12.5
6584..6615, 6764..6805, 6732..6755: -0.5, 12.8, 10.8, 11.3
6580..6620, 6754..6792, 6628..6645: 2.6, 13.8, 10.9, 13.2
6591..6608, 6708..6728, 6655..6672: 2.1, 11.3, 13.4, 12.4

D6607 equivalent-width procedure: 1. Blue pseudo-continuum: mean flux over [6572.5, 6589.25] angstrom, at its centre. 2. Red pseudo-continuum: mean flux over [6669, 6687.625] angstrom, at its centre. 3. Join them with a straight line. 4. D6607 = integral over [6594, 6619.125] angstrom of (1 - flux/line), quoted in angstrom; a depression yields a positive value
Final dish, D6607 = 7.6 angstrom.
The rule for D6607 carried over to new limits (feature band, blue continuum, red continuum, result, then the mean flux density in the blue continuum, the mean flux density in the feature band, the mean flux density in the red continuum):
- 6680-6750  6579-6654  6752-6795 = -3.4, 12.6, 12.1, 10.9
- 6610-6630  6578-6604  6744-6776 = 4.8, 15.6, 11.3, 11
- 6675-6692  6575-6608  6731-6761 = 2.4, 14.8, 11.1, 11.5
